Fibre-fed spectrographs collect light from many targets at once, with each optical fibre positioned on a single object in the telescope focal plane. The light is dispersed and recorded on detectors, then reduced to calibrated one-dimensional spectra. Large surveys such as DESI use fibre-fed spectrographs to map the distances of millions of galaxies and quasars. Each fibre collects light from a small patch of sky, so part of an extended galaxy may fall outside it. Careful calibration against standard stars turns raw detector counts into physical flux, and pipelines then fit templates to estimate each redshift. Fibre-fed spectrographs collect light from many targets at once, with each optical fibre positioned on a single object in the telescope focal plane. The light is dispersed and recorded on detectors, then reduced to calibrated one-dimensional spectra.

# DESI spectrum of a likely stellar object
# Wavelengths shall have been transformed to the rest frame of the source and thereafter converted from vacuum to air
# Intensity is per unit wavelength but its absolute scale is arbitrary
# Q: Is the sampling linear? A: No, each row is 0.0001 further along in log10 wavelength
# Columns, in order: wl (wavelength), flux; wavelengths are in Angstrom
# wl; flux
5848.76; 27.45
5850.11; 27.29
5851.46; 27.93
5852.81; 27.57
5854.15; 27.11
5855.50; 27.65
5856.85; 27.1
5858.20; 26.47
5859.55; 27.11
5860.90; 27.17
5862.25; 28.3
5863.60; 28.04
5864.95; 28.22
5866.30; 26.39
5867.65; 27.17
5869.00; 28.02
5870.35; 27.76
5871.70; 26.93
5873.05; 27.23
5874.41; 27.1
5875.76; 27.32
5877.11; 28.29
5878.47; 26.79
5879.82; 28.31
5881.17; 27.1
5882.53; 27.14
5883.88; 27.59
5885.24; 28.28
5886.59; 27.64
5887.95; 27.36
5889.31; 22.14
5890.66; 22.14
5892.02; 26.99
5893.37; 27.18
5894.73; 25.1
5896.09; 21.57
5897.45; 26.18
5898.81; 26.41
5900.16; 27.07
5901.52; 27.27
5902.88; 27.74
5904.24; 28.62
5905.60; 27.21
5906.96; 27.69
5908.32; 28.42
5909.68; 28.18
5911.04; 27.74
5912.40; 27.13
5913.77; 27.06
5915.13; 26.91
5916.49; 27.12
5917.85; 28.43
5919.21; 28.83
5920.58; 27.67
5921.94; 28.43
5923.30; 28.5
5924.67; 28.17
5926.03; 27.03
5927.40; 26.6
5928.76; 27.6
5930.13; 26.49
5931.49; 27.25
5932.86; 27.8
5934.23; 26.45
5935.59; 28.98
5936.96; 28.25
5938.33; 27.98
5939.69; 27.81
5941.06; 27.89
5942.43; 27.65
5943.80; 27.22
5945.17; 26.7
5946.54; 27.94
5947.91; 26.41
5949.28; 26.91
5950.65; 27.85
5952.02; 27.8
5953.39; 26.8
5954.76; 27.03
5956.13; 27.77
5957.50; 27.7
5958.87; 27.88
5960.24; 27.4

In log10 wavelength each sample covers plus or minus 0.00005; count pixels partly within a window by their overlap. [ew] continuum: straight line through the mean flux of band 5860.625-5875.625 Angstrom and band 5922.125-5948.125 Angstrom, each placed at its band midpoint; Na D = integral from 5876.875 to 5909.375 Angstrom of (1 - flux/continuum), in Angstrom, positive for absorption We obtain 1.0 Angstrom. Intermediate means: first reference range 27.5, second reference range 27.5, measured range 26.7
